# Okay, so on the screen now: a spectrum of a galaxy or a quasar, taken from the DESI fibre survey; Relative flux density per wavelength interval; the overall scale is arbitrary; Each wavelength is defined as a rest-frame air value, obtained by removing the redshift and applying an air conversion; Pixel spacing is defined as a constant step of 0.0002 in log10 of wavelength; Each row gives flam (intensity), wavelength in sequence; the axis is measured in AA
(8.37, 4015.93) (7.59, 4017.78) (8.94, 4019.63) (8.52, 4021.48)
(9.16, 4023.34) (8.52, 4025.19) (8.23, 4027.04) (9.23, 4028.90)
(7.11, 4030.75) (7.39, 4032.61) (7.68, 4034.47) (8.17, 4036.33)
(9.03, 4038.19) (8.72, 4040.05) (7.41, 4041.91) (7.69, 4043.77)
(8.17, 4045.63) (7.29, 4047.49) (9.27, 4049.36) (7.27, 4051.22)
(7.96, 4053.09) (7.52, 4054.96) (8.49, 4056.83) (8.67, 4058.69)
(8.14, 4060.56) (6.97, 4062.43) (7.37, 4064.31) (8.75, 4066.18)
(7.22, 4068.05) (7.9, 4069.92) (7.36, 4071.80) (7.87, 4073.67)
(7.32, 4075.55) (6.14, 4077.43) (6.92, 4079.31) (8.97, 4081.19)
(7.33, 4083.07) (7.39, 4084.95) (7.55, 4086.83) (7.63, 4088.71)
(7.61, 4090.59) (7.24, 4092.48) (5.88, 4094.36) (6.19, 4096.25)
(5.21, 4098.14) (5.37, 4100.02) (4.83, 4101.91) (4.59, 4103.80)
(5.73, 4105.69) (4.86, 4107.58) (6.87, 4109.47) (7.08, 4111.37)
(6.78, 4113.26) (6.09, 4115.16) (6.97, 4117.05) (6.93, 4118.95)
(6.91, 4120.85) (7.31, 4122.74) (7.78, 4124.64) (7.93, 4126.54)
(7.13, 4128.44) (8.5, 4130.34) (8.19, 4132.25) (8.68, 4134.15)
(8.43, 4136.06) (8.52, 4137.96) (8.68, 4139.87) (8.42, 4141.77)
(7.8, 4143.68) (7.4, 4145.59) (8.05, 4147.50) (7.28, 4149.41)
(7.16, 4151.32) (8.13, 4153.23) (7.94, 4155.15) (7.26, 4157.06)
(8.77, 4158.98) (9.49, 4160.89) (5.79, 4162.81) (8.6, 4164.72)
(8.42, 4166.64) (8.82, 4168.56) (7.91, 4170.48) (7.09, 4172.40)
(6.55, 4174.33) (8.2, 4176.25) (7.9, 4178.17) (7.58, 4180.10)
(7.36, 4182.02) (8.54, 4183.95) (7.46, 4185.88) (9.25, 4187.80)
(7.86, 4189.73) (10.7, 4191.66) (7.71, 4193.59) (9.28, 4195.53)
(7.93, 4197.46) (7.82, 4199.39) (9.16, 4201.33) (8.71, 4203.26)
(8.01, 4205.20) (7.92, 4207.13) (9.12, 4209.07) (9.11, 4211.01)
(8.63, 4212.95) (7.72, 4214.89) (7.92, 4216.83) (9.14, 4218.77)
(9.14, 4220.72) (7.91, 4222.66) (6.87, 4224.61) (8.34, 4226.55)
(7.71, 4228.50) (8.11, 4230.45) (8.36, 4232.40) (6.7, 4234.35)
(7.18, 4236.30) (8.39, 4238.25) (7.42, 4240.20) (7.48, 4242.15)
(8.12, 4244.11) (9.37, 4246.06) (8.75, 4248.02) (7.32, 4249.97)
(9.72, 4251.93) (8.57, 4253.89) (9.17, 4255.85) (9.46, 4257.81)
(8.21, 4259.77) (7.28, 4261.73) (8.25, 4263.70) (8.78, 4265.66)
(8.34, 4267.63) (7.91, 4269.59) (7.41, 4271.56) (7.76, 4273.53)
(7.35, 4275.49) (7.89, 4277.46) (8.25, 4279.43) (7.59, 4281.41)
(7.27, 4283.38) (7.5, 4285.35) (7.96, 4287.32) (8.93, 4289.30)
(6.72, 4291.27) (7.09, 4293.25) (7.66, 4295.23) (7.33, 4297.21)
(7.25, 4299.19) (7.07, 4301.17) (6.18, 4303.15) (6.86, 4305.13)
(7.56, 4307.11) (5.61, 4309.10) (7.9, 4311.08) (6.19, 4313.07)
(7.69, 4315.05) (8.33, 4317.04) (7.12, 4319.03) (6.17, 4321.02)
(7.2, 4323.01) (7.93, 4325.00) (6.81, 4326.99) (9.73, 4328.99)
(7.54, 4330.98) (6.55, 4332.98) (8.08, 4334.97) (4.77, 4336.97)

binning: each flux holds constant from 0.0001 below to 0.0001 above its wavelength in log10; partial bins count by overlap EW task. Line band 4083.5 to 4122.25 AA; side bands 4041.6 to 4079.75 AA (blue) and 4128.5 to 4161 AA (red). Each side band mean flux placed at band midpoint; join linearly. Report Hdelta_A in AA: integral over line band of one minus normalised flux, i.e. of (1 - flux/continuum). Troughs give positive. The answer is 7.3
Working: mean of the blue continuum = 7.71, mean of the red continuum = 8.1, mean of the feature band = 6.41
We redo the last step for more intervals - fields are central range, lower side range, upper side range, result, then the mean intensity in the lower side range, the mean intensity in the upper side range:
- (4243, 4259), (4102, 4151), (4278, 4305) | -3.0 AA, 7.27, 7.43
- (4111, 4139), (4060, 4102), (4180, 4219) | 0.2 AA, 7.13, 8.43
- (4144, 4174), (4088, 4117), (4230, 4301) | -4.8 AA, 6.14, 7.96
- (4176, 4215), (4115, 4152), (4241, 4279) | -1.9 AA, 7.75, 8.27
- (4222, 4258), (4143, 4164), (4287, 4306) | -3.2 AA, 7.74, 7.28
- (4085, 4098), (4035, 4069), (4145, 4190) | 1.7 AA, 8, 7.87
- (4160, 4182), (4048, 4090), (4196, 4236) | 0.6 AA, 7.72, 8.21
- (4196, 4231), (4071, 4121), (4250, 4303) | -4.0 AA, 6.64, 7.91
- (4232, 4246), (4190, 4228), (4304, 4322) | 0.5 AA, 8.46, 7.04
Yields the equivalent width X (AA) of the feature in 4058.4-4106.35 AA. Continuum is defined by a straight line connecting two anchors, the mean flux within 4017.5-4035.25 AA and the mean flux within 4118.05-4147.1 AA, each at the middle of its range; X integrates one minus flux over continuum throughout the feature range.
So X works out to 6.5 AA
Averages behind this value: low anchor 8.26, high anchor 7.91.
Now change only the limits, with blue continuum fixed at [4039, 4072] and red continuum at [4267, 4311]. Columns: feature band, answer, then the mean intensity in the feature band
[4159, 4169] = -0.7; 8.25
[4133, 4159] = -1.0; 8.01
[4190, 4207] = -2.2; 8.6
